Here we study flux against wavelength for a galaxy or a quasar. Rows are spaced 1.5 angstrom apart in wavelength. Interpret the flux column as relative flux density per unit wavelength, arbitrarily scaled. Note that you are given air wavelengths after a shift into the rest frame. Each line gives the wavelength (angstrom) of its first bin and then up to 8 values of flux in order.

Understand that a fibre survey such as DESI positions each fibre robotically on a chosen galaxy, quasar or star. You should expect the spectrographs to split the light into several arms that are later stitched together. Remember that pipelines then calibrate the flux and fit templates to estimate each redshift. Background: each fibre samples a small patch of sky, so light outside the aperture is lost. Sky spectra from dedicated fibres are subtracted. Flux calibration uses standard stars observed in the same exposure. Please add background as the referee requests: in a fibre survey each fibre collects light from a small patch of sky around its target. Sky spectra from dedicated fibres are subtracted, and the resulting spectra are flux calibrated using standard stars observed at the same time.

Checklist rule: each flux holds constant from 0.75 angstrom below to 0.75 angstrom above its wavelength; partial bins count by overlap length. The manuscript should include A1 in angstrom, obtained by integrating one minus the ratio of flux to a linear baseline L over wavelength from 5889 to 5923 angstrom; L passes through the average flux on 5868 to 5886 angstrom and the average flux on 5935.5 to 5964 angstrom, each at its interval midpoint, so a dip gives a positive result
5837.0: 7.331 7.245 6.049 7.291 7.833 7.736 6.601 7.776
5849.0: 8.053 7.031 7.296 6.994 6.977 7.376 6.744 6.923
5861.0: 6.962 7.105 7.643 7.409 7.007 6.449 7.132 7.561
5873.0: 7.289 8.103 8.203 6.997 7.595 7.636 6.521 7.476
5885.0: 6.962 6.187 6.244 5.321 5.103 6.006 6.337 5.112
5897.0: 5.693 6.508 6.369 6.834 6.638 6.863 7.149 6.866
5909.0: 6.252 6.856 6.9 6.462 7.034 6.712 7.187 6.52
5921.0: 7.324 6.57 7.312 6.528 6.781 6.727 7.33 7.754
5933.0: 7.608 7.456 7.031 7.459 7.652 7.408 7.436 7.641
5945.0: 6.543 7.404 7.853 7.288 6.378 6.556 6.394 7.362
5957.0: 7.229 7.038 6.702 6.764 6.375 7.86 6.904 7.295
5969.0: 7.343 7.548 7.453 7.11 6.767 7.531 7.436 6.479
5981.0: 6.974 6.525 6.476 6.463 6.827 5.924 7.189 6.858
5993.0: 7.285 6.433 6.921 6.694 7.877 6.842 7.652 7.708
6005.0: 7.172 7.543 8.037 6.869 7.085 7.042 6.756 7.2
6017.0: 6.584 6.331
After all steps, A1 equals 3.6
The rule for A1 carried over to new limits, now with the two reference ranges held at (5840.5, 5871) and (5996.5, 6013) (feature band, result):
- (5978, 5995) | 1.4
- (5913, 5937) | 0.8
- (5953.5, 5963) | 0.5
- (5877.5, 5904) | 3.0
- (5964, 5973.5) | -0.1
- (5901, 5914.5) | 0.9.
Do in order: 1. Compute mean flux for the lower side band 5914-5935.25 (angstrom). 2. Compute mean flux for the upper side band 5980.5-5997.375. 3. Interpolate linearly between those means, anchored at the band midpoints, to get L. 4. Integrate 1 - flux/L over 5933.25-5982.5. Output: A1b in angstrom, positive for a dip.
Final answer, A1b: -1.9 angstrom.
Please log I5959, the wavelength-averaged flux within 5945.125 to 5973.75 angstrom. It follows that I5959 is 7.09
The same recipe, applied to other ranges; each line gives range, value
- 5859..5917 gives 6.78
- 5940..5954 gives 7.12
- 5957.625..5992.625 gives 6.95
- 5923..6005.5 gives 7.08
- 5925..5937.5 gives 7.18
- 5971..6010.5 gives 7.04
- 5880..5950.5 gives 6.82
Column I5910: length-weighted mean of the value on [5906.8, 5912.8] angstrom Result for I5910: 6.72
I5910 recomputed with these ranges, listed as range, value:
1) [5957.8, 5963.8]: 6.73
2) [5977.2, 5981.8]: 6.96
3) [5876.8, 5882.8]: 7.19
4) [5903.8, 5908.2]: 6.96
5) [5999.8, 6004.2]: 7.4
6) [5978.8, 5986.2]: 6.58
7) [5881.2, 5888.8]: 6.68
